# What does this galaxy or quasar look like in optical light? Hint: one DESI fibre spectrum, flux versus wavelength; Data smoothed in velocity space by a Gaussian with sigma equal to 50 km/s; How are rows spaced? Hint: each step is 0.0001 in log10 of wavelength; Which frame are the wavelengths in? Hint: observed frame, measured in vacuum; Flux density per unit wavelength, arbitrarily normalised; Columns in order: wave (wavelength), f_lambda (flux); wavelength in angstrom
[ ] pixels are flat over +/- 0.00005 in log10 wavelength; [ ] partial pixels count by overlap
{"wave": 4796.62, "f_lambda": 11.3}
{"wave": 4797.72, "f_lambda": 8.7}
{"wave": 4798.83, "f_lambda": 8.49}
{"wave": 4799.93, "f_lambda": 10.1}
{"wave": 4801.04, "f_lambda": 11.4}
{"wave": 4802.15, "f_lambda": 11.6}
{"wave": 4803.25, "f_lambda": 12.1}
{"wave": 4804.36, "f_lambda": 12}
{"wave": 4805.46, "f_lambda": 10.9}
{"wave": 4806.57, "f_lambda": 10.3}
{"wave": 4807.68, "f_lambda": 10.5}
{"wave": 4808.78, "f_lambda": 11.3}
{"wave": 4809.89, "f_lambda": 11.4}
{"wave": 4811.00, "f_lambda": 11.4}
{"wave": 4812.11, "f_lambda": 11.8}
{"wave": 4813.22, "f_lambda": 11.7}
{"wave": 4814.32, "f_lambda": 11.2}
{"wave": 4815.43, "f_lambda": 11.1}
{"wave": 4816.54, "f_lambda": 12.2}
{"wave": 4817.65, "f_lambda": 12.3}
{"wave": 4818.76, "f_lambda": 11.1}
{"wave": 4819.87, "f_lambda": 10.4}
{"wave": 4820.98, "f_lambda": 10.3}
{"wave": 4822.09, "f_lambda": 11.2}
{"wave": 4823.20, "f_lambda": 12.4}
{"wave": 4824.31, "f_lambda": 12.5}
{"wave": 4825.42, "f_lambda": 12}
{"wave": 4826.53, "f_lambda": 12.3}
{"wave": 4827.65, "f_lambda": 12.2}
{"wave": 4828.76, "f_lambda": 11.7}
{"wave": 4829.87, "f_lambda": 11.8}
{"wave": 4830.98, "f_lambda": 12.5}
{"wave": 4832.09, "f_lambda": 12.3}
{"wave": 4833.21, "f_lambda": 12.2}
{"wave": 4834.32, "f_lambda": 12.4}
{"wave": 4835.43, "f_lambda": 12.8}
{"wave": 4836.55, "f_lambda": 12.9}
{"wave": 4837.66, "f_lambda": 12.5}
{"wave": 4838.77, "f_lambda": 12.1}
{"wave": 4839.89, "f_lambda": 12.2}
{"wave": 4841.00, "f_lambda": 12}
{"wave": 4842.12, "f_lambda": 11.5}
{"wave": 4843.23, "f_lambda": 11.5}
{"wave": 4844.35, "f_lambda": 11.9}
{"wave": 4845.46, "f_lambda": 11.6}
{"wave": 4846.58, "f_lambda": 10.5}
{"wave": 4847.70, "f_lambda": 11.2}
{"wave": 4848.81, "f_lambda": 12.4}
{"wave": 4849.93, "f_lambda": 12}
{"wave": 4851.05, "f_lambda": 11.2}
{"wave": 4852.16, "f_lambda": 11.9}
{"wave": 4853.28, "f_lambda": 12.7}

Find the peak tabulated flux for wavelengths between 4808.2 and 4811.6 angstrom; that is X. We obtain 11.4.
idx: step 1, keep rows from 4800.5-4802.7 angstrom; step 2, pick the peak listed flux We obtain 11.6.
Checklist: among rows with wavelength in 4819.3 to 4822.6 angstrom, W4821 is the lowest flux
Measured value 10.3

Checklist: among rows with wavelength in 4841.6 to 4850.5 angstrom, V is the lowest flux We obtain 10.5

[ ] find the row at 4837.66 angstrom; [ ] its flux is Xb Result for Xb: 12.5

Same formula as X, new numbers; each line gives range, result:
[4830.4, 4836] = 12.8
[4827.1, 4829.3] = 12.2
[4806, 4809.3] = 11.3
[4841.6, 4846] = 11.9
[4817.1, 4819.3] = 12.3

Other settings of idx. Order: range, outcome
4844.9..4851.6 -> 12.4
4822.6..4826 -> 12.5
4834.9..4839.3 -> 12.9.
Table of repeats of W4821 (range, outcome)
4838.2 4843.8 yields 11.5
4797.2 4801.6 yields 8.49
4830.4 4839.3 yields 12.1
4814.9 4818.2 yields 11.1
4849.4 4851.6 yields 11.2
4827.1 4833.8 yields 11.7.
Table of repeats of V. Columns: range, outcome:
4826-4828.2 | 12.2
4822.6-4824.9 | 12.4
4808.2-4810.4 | 11.3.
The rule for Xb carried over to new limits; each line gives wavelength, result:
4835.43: 12.8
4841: 12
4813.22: 11.7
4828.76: 11.7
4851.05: 11.2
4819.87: 10.4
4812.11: 11.8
